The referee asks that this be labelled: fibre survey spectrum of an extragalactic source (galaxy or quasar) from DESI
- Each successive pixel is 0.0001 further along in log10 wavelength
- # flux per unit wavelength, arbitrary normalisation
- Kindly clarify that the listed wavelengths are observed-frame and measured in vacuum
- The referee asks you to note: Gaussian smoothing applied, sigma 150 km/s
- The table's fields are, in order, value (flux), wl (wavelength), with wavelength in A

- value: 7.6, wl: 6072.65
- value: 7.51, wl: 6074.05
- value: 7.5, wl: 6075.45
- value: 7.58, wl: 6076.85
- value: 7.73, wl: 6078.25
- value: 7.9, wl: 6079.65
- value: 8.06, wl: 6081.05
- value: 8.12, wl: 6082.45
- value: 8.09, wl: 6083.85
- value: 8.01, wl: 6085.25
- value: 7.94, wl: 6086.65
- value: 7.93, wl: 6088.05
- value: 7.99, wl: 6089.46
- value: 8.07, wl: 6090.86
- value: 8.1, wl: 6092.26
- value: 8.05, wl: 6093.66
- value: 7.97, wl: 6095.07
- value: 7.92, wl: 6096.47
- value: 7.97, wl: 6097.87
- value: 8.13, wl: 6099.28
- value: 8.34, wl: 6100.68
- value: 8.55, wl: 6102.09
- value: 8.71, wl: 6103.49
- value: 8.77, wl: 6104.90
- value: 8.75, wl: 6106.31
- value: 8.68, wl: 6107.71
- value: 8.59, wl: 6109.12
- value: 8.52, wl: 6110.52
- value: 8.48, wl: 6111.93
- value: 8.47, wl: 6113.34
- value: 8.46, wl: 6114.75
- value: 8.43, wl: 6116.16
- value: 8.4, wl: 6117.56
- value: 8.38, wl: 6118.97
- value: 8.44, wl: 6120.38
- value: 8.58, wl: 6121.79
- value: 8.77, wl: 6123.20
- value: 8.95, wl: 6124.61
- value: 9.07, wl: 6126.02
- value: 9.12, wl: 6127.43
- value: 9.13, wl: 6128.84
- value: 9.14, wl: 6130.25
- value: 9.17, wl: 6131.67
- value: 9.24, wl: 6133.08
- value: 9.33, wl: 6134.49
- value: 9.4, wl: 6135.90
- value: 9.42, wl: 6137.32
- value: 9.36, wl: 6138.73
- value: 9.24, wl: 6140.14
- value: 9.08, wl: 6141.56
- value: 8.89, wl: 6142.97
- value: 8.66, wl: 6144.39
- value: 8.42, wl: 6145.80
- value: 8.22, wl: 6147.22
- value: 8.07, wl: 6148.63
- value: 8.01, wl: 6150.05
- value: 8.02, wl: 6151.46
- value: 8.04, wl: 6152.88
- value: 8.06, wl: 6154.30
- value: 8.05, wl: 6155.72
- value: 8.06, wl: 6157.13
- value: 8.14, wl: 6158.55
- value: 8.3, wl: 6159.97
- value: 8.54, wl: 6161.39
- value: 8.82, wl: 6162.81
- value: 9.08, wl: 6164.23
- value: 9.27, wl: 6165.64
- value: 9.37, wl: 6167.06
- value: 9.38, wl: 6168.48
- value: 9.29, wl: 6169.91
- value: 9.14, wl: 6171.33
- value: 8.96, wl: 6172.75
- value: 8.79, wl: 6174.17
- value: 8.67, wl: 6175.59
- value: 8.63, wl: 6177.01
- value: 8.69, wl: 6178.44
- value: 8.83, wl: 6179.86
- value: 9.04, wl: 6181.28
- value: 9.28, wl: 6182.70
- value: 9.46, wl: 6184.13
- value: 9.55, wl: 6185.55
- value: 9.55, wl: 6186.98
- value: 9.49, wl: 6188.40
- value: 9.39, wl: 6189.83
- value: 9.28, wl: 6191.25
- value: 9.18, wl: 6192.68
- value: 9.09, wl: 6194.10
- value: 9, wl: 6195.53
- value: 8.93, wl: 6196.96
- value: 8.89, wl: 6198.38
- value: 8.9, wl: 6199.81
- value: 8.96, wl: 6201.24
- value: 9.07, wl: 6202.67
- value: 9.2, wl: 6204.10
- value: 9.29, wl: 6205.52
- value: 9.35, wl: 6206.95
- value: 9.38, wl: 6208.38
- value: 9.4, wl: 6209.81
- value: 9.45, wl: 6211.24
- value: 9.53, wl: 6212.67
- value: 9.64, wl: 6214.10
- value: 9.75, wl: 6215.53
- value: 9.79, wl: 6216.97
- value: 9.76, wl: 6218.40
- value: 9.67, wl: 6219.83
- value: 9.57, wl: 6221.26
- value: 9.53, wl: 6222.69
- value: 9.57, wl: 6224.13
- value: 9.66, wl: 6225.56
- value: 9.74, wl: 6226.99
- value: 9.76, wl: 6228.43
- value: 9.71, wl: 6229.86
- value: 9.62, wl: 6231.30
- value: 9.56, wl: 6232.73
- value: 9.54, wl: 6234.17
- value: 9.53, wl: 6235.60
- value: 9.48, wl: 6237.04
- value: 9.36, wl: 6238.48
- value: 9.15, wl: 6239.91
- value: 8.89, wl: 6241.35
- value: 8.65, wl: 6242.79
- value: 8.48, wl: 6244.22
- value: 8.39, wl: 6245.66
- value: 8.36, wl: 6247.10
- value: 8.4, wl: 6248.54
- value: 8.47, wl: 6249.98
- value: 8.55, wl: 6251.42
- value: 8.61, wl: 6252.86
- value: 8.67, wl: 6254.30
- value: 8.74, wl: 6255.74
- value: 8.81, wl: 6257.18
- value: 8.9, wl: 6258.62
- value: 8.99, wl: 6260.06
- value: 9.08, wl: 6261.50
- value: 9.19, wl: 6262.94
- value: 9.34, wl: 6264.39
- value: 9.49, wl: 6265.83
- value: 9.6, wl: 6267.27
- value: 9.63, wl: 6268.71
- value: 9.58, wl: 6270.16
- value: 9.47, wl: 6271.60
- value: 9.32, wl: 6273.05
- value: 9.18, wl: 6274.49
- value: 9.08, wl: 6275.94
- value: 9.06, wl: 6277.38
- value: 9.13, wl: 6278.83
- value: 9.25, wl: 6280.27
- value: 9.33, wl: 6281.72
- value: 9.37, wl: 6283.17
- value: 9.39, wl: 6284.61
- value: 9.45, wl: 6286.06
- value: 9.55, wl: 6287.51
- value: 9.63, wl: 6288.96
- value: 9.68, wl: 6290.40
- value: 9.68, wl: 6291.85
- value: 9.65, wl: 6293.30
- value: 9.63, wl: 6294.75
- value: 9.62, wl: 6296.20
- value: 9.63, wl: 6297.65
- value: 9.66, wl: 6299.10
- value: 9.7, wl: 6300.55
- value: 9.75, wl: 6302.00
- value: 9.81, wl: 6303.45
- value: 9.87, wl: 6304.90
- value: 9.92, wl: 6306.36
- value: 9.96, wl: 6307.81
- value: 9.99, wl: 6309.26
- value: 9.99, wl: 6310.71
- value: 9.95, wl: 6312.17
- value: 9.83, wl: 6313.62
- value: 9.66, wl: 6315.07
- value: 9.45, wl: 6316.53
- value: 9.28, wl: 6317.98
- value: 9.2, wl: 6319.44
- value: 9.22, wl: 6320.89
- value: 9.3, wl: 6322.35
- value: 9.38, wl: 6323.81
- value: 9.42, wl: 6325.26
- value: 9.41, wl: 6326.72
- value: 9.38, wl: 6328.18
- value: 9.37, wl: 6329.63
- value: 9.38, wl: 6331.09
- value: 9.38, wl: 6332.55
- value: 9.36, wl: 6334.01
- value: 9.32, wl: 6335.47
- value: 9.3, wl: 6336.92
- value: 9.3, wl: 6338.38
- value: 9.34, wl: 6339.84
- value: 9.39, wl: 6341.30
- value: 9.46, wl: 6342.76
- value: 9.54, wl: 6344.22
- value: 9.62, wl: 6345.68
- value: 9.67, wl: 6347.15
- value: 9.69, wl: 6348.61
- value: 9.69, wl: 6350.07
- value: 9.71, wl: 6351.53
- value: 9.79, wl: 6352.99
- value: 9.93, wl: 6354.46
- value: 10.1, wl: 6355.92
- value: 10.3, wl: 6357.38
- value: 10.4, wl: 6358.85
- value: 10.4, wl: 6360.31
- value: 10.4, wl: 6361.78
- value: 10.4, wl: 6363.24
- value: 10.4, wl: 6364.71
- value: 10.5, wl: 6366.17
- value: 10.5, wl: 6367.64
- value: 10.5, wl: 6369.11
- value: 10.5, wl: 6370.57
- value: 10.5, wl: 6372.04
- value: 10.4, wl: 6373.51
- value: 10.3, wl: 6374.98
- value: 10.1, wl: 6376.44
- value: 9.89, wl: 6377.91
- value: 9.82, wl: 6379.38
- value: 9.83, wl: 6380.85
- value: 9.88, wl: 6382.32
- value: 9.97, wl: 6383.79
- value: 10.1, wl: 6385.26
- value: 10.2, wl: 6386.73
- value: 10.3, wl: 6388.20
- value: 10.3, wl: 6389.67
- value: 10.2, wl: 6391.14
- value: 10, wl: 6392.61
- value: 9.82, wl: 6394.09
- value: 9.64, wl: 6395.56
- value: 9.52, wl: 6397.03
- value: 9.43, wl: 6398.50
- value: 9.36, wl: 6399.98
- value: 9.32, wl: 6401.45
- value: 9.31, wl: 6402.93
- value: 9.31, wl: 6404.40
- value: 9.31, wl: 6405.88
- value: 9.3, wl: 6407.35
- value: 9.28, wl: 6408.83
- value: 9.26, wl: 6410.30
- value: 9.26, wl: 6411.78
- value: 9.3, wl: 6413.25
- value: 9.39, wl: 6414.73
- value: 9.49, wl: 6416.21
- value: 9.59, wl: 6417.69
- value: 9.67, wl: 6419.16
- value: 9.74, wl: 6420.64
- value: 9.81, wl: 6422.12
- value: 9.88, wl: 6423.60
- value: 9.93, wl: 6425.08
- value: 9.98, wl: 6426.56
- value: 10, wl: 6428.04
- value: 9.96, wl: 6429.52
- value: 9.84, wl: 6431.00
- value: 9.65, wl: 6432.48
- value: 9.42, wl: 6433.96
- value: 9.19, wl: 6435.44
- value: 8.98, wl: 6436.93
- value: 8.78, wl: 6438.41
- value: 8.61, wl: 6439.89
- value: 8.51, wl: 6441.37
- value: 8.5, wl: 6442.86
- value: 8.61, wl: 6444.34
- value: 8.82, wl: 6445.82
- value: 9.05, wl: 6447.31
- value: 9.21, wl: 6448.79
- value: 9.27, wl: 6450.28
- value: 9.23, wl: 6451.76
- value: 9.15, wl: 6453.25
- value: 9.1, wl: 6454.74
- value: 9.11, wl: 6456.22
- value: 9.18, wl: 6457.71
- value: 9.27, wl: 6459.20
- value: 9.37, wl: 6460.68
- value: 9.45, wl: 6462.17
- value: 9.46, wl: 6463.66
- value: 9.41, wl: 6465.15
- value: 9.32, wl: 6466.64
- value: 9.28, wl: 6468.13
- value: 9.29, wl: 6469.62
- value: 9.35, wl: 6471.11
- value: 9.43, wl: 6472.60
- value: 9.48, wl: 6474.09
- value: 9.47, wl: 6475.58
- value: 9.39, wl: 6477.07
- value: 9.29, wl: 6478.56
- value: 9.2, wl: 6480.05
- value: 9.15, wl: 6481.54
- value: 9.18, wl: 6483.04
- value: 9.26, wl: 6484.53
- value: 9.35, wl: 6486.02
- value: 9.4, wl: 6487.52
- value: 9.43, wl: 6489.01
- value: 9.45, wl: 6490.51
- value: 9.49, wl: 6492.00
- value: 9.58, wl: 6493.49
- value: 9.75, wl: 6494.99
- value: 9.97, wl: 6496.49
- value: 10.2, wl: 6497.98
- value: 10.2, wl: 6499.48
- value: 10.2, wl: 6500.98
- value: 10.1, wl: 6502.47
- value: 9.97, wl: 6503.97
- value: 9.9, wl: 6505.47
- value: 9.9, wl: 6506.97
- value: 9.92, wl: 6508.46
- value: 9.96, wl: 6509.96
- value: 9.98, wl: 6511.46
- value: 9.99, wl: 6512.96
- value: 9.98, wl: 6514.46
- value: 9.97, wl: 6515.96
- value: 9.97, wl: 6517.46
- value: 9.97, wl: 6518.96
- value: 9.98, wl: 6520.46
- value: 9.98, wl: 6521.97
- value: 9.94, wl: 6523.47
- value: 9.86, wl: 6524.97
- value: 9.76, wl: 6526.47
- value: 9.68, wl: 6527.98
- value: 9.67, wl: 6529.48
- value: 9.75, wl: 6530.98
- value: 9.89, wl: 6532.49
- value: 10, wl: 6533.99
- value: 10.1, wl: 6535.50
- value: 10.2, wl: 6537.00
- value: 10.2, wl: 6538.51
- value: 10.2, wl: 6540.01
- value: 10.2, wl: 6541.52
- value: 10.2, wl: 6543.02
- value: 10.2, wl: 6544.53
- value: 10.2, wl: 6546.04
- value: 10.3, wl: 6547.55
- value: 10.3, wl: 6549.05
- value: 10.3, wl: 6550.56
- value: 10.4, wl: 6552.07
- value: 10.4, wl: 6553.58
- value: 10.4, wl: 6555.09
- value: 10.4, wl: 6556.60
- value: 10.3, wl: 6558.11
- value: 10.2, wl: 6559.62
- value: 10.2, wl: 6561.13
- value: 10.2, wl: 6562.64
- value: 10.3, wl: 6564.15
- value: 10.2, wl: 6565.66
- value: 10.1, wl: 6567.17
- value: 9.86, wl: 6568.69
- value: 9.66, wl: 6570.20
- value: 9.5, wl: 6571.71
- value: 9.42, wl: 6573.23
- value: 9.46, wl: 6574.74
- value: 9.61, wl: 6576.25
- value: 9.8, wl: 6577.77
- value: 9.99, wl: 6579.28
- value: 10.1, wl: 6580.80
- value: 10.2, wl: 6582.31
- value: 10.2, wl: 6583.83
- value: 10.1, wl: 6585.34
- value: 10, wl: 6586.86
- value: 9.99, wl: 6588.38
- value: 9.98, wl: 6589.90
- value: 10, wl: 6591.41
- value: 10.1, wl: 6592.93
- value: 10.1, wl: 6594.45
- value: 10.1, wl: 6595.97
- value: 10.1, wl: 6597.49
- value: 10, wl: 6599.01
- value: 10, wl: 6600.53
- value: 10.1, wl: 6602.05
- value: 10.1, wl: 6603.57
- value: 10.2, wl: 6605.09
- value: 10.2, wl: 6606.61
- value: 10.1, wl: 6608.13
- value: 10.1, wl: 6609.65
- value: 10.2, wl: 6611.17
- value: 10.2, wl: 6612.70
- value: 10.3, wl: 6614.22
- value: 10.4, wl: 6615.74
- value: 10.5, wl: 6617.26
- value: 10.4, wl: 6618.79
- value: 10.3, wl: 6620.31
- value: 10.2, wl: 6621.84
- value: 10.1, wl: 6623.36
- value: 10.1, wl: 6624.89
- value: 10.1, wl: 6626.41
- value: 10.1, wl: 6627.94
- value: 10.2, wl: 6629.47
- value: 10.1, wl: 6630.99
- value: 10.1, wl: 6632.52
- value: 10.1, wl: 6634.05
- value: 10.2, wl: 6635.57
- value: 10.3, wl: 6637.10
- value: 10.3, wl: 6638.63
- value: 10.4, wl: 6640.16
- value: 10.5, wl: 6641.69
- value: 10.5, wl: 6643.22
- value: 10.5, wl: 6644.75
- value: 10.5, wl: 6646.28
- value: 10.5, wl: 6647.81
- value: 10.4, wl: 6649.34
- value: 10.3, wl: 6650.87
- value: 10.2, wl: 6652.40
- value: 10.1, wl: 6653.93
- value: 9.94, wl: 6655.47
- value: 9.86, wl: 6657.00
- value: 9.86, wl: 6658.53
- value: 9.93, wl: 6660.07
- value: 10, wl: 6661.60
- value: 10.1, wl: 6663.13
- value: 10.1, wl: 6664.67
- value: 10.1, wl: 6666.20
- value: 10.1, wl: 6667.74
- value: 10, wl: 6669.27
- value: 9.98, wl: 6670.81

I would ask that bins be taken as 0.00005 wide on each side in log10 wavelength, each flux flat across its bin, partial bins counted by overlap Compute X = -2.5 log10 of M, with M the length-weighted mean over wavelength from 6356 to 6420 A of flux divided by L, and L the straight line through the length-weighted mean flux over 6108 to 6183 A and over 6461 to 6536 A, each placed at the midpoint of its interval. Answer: -0.06 mag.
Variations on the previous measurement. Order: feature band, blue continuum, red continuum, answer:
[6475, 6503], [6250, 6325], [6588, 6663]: 0.032 mag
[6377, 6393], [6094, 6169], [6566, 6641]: -0.071 mag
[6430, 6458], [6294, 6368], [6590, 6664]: 0.094 mag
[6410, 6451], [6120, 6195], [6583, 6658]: 0.035 mag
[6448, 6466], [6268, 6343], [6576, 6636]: 0.062 mag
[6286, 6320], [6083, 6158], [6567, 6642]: -0.068 mag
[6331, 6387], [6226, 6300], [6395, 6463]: -0.072 mag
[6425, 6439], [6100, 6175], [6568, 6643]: 0.002 mag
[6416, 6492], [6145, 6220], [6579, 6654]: 0.047 mag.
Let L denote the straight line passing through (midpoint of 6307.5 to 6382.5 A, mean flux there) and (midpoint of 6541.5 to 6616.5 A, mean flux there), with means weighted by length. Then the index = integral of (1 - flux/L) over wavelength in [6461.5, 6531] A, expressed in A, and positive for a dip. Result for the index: 2.2 A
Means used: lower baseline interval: 9.8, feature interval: 9.67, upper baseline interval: 10.1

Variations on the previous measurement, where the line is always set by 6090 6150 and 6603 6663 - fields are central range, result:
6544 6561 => -0.58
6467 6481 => 0.55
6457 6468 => 0.39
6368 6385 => -1.31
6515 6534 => 0.02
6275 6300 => -0.82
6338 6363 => -1.27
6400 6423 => 0.28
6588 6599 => 0.05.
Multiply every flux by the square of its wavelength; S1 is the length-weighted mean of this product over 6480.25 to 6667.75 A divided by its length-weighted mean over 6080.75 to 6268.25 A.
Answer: 1.3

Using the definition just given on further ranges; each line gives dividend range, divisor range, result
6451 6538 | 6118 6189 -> 1.21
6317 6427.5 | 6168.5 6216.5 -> 1.12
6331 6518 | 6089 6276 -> 1.16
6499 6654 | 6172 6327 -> 1.20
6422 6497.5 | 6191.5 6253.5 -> 1.09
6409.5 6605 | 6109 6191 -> 1.24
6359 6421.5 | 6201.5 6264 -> 1.13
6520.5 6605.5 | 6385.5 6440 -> 1.10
